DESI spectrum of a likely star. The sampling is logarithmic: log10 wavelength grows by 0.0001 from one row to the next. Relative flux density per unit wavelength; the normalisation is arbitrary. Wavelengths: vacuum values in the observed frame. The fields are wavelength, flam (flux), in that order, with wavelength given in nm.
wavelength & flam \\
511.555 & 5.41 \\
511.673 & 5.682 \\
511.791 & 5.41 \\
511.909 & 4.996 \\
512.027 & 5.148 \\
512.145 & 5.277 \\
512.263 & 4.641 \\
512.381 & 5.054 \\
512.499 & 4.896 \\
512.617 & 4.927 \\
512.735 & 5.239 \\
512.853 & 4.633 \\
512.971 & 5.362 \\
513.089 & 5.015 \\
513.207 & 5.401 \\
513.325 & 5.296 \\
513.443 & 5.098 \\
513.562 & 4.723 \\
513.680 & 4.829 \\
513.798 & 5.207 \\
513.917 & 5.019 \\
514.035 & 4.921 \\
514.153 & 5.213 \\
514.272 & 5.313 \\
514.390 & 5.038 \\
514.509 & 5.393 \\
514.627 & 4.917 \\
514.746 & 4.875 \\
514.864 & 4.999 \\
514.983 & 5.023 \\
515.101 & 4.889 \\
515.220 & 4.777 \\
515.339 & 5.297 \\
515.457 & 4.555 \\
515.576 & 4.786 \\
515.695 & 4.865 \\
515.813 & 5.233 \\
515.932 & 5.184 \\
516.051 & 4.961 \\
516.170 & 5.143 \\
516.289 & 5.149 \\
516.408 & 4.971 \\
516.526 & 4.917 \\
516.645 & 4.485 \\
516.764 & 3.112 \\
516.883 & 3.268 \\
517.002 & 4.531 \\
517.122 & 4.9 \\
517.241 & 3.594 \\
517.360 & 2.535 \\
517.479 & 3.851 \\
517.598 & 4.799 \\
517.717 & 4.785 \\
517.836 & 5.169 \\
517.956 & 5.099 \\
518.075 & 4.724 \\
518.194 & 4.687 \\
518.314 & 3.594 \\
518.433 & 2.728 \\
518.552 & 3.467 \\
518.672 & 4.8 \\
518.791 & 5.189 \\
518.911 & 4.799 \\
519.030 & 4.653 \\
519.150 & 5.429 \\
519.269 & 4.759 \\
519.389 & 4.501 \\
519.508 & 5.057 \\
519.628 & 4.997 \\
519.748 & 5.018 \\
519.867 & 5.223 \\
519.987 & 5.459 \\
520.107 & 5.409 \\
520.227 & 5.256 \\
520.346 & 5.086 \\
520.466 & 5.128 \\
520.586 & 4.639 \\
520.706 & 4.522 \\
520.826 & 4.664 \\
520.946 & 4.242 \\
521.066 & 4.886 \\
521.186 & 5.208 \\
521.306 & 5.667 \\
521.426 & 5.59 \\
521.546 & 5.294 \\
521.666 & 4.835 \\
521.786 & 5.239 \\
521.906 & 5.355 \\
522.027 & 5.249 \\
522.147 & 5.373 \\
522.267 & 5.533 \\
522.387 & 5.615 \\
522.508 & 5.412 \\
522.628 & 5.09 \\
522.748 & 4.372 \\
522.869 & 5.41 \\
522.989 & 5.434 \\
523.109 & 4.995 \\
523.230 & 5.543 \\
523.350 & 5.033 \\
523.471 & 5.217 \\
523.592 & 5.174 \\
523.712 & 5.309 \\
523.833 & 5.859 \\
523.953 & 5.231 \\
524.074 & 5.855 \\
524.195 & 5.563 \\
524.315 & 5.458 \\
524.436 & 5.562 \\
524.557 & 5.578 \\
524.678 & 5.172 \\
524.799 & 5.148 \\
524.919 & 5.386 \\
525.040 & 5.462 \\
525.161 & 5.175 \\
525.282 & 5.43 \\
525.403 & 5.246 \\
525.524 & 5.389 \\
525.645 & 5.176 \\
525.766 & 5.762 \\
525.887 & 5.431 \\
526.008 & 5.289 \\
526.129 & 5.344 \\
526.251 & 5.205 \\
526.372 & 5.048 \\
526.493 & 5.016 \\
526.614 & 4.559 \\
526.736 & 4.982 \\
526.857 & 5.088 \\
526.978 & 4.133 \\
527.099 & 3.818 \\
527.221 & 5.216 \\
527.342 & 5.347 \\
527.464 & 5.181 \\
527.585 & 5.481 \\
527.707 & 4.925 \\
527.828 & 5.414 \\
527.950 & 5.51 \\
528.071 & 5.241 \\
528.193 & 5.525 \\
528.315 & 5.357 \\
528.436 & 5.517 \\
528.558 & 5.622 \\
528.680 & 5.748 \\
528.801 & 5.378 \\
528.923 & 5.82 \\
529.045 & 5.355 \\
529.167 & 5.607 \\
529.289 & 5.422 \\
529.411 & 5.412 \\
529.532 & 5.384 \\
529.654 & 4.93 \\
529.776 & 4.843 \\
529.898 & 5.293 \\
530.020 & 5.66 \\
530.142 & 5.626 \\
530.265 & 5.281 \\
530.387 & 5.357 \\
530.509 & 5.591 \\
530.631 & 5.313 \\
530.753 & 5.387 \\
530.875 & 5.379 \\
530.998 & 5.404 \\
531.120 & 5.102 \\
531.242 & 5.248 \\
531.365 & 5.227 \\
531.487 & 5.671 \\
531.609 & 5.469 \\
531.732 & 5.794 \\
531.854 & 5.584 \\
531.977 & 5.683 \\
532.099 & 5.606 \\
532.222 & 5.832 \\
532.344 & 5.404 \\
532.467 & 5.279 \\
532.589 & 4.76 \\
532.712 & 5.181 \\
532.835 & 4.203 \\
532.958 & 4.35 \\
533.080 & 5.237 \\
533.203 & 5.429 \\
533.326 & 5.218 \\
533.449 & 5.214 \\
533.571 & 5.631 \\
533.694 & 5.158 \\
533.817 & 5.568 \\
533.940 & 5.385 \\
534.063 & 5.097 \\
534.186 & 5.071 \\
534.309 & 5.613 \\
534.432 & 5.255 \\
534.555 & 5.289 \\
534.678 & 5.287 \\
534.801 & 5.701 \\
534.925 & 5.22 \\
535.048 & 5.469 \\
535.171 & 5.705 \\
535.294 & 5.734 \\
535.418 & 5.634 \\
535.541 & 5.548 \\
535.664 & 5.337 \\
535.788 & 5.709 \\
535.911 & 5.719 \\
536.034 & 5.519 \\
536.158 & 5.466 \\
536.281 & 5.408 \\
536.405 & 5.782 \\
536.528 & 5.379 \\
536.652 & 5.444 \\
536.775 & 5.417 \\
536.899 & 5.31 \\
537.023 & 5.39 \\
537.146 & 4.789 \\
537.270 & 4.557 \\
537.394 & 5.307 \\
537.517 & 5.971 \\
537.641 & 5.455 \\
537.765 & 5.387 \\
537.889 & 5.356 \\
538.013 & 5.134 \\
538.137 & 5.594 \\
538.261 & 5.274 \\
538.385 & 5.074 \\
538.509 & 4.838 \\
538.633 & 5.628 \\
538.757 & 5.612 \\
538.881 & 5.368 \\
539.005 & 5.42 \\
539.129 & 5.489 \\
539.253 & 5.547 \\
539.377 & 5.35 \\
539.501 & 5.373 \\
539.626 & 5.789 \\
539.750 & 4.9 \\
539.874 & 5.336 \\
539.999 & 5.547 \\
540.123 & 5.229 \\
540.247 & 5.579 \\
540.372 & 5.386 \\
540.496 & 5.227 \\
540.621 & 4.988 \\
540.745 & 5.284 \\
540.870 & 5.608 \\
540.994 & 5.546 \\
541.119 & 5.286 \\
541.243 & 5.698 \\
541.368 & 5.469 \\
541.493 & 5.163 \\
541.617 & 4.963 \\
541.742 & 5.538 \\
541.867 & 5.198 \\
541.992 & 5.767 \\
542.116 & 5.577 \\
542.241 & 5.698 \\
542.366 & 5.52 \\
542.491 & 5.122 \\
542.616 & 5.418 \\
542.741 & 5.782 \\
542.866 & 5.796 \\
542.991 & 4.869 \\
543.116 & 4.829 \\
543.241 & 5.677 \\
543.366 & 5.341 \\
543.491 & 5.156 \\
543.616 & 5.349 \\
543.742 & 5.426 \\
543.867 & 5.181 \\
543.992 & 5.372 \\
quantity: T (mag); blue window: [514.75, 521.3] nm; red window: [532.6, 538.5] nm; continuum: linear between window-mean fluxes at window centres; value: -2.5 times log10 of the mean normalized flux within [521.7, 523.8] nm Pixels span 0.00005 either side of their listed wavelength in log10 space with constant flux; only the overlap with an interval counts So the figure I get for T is -0.08 mag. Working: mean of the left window 4.7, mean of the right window 5.33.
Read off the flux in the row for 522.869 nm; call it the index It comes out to 5.41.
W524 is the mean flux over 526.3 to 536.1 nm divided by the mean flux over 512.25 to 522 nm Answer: 1.10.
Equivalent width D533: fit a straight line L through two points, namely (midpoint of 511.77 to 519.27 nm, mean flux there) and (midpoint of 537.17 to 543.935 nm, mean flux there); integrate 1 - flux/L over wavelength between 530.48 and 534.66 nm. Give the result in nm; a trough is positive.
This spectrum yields -0.11 nm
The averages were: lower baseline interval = 4.77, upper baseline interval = 5.37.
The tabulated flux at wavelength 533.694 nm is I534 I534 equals 5.158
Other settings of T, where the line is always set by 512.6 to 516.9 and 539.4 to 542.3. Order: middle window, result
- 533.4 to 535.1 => -0.02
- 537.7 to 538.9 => 0.01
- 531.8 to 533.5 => 0.01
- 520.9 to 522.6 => -0.04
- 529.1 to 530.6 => -0.03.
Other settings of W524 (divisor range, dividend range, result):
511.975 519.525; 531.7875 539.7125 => 1.13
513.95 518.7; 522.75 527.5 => 1.13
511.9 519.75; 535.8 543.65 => 1.13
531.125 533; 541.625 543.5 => 1.02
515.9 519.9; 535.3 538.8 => 1.19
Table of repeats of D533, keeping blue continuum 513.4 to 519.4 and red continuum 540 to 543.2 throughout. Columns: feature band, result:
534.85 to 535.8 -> -0.059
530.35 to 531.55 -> -0.066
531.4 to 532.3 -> -0.094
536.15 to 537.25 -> -0.019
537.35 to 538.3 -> -0.029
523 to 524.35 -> -0.138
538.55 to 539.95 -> -0.028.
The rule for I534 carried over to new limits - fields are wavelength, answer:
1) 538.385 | 5.074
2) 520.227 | 5.256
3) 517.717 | 4.785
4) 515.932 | 5.184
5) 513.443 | 5.098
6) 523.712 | 5.309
